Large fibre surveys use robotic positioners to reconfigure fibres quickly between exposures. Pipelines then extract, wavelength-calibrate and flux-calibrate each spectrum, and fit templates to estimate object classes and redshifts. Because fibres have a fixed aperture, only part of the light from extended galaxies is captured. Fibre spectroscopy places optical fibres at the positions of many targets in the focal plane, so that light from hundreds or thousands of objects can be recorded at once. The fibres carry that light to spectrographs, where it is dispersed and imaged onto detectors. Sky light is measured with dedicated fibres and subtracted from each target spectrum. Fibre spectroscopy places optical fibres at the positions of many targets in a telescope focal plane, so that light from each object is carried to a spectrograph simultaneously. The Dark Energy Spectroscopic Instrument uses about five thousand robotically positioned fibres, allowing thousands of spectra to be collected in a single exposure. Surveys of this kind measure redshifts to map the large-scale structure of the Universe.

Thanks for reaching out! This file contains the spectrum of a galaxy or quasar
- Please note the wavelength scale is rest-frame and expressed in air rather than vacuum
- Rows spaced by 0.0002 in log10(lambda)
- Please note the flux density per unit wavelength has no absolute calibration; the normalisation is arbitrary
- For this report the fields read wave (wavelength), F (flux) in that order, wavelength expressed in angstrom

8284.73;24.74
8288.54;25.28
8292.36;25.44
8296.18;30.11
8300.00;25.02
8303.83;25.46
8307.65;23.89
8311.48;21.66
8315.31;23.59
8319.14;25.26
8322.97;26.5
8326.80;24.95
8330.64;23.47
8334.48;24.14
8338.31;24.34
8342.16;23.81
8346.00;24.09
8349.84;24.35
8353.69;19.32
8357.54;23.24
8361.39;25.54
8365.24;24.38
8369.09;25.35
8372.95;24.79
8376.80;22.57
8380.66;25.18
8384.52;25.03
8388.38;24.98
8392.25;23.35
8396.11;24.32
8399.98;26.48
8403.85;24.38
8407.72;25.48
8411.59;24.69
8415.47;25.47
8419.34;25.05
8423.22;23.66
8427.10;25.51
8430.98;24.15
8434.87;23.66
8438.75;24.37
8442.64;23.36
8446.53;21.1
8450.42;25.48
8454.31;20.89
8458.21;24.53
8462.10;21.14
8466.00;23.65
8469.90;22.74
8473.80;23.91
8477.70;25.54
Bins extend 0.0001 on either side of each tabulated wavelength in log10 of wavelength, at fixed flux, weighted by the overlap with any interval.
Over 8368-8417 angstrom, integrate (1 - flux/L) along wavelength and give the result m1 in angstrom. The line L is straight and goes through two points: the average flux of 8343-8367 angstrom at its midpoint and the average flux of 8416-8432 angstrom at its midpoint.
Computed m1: -1.2 angstrom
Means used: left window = 23.5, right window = 24.7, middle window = 24.8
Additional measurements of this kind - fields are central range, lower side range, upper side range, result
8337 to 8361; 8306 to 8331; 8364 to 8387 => 1.08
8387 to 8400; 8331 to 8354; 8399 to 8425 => 0.05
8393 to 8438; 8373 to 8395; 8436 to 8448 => -2.16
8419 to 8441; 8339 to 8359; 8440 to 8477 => -1.20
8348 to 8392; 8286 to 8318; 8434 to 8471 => 0.21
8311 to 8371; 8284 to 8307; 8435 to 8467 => 2.54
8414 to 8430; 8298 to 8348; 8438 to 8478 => -0.92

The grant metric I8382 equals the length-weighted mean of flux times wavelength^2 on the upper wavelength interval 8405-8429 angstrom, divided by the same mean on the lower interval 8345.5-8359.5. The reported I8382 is 1.12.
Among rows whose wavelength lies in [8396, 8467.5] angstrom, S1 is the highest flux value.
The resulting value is 26.48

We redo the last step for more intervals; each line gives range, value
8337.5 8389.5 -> 25.54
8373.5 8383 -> 25.18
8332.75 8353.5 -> 24.35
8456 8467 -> 24.53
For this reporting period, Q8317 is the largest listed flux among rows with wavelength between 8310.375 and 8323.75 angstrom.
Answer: 26.5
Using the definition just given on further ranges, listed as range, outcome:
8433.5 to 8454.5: 25.48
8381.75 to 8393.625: 25.03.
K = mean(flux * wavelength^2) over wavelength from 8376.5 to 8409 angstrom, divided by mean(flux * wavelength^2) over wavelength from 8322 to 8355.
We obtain 1.0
